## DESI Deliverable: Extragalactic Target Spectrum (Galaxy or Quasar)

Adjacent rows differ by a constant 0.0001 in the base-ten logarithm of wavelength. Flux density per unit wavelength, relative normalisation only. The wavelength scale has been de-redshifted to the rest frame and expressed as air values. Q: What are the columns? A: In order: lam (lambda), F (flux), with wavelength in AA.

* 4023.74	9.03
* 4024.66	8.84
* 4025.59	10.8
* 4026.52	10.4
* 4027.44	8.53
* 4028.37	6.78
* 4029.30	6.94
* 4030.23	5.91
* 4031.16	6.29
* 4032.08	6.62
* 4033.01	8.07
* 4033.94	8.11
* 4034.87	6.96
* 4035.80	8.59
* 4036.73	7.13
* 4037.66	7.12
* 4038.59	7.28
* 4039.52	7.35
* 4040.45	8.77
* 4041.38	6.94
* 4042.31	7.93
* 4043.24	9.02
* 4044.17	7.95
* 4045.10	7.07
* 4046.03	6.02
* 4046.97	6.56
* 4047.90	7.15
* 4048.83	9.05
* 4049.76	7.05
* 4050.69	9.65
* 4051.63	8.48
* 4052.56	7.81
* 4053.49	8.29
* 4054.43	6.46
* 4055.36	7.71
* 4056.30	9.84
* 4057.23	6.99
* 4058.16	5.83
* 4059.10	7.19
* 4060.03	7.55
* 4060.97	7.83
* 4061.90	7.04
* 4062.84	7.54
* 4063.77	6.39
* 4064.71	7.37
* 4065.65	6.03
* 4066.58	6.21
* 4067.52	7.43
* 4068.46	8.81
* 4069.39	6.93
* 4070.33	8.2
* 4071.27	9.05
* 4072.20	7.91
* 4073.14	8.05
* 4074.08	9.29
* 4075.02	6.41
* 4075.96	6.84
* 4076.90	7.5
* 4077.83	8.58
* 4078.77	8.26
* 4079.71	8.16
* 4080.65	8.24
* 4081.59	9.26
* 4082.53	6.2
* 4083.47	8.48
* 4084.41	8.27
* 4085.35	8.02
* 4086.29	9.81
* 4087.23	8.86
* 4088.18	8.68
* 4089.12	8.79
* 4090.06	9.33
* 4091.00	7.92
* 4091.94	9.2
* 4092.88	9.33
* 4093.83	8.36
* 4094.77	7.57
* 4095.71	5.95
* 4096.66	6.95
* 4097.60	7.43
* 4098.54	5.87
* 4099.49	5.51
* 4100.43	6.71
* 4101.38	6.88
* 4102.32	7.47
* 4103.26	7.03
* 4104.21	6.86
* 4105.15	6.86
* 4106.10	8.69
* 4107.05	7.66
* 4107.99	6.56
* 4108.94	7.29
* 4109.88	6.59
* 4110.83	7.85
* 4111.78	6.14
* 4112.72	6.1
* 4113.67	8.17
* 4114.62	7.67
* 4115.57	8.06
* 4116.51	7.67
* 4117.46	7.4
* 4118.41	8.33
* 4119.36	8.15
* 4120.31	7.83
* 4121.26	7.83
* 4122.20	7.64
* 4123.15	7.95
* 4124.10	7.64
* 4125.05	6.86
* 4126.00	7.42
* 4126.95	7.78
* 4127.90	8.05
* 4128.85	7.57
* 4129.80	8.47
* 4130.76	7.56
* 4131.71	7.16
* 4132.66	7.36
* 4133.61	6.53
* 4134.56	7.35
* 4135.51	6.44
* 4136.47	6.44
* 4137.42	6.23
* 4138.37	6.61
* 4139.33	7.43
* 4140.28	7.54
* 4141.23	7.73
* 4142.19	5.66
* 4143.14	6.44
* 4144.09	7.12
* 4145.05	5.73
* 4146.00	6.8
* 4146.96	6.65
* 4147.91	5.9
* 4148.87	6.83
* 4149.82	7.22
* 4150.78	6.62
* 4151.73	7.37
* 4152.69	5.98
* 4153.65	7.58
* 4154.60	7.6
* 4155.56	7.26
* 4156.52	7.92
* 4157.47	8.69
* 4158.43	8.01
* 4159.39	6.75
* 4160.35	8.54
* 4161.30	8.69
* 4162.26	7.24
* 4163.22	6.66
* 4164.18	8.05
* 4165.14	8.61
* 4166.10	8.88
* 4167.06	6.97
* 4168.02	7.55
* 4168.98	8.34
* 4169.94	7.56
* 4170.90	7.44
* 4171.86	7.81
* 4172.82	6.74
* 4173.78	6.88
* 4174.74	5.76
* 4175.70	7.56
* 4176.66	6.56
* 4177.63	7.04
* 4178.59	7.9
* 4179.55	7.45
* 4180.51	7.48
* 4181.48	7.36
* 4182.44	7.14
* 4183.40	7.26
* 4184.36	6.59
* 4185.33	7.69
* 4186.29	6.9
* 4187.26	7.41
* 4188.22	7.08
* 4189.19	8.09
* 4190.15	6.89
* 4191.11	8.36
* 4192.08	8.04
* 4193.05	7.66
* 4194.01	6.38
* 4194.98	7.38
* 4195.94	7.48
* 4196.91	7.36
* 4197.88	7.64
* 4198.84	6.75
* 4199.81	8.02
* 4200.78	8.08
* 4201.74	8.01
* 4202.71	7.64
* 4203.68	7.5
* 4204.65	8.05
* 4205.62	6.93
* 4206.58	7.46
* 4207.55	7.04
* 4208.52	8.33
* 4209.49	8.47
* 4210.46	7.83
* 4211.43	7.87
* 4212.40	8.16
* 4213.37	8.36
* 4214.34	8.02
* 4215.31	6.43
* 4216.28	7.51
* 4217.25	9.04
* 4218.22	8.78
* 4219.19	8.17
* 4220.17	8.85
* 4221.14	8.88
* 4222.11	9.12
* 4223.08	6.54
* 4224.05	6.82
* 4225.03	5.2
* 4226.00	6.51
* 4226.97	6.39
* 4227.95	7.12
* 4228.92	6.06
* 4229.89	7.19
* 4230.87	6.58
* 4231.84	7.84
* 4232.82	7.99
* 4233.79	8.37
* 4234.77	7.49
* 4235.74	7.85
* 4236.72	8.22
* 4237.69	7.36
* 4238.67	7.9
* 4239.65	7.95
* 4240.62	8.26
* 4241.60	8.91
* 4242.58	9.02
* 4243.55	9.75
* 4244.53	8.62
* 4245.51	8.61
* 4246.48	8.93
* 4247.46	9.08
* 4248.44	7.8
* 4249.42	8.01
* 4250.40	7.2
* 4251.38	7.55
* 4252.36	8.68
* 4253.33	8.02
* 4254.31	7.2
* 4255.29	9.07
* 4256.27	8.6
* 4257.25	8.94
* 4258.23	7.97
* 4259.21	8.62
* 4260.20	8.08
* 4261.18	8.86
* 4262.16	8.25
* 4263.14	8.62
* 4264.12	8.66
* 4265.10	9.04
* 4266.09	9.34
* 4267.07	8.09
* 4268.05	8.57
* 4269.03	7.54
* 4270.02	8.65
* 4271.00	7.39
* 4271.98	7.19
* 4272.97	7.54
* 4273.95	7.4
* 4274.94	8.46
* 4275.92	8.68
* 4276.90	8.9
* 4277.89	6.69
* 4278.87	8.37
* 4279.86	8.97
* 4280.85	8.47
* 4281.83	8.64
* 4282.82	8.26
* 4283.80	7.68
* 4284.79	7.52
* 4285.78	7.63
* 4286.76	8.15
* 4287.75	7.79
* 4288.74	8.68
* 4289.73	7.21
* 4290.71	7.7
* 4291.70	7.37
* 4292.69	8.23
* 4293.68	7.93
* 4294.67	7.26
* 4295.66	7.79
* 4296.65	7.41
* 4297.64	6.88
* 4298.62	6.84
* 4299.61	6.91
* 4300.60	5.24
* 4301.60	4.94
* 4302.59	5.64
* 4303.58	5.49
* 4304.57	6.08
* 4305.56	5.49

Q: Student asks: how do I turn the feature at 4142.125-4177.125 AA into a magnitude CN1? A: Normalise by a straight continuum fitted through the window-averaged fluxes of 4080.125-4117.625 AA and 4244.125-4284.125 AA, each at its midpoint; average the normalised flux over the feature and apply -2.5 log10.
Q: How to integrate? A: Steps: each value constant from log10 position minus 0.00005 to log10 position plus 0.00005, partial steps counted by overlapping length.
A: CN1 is 0.09 mag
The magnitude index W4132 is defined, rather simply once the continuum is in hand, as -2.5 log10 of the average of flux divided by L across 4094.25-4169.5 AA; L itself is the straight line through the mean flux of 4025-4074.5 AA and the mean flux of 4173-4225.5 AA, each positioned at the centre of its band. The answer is 0.05 mag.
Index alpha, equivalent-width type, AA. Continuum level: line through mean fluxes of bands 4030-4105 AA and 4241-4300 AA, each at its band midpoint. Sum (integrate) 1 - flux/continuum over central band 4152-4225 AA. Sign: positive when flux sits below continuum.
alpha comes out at 3.2 AA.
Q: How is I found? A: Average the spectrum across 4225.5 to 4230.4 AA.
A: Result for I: 6.65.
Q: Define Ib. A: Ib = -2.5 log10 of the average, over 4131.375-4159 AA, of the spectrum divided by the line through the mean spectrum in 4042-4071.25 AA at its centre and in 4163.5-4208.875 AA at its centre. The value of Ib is 0.08 mag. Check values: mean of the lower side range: 7.55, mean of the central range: 6.97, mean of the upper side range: 7.46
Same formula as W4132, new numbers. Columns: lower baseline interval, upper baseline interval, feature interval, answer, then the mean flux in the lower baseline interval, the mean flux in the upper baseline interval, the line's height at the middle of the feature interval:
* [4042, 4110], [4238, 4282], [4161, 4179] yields 0.076 mag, 7.68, 8.33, 8.01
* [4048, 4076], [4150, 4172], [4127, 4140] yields 0.067 mag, 7.65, 7.65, 7.65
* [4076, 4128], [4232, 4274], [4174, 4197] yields 0.104 mag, 7.69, 8.27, 8.01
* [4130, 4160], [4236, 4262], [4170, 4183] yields 0.034 mag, 7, 8.35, 7.41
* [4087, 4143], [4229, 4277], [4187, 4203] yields 0.046 mag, 7.43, 8.2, 7.87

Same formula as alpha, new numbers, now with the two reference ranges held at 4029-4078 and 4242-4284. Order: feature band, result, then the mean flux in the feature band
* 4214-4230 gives 1.4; 7.45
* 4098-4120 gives 1.5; 7.2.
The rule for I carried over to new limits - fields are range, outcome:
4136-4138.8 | 6.44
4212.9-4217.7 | 7.87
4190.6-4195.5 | 7.56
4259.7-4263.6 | 8.44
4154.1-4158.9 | 7.9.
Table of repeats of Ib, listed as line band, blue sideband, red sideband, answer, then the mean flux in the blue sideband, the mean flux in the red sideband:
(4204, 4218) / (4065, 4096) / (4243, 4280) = 0.05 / 8.07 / 8.31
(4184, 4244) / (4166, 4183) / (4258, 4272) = 0.02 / 7.32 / 8.37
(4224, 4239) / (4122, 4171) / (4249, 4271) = 0.13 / 7.31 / 8.32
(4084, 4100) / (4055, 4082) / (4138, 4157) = -0.08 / 7.67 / 6.9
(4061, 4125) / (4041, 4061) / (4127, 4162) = -0.03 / 7.65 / 7.17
